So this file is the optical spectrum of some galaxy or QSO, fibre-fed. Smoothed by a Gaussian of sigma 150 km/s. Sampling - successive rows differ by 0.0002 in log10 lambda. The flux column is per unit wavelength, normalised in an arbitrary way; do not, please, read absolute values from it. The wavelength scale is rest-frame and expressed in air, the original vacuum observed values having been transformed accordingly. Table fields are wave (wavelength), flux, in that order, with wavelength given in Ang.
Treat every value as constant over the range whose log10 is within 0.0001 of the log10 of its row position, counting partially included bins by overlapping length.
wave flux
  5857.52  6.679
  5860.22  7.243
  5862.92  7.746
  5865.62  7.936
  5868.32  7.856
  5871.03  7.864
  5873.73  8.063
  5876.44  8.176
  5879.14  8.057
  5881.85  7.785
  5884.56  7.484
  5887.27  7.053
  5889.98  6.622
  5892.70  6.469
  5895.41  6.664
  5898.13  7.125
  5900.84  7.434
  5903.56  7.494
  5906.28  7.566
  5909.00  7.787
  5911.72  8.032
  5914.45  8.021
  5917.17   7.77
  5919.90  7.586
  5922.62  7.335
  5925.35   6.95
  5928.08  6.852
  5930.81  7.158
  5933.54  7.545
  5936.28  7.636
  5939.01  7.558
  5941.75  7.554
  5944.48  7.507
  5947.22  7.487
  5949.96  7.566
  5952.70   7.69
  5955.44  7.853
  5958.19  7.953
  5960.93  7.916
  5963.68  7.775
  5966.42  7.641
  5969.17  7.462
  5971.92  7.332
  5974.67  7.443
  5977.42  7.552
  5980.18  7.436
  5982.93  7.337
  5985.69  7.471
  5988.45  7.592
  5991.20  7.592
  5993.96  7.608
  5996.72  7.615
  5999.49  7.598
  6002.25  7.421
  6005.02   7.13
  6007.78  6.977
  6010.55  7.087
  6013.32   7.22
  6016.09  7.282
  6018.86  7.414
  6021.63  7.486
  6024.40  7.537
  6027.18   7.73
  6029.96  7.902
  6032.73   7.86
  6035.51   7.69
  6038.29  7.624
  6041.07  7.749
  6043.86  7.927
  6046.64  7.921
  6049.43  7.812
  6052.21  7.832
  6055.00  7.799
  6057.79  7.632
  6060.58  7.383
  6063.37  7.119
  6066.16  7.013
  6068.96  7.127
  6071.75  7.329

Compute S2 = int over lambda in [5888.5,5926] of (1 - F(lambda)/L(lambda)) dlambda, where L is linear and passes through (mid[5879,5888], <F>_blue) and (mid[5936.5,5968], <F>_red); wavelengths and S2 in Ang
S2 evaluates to 1.3 Ang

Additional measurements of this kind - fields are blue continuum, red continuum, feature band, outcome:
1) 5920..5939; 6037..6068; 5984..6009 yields 0.1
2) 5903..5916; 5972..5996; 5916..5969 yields 0.8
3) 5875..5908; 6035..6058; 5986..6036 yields 1.3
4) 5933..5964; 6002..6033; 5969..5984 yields 0.3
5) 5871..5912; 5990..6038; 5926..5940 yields 0.3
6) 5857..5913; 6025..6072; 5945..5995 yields -0.2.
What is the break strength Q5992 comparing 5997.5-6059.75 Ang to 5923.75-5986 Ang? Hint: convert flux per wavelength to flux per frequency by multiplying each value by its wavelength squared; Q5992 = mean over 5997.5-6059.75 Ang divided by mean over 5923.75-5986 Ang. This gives 1.03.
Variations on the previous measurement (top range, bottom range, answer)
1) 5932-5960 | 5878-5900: 1.09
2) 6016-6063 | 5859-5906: 1.08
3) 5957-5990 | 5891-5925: 1.04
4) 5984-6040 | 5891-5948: 1.04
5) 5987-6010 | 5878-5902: 1.07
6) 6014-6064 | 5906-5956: 1.05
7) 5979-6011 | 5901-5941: 1.01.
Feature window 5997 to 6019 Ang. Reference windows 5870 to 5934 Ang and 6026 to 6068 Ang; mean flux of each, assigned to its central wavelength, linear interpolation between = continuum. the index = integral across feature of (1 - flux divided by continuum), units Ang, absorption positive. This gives 0.9 Ang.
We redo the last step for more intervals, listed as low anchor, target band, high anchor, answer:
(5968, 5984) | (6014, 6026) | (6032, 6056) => 0.4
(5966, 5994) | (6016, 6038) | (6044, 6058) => 0.2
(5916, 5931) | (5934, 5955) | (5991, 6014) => -0.8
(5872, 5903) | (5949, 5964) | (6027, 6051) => -0.5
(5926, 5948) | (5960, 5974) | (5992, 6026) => -0.4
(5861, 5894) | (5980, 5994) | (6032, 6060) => 0.4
